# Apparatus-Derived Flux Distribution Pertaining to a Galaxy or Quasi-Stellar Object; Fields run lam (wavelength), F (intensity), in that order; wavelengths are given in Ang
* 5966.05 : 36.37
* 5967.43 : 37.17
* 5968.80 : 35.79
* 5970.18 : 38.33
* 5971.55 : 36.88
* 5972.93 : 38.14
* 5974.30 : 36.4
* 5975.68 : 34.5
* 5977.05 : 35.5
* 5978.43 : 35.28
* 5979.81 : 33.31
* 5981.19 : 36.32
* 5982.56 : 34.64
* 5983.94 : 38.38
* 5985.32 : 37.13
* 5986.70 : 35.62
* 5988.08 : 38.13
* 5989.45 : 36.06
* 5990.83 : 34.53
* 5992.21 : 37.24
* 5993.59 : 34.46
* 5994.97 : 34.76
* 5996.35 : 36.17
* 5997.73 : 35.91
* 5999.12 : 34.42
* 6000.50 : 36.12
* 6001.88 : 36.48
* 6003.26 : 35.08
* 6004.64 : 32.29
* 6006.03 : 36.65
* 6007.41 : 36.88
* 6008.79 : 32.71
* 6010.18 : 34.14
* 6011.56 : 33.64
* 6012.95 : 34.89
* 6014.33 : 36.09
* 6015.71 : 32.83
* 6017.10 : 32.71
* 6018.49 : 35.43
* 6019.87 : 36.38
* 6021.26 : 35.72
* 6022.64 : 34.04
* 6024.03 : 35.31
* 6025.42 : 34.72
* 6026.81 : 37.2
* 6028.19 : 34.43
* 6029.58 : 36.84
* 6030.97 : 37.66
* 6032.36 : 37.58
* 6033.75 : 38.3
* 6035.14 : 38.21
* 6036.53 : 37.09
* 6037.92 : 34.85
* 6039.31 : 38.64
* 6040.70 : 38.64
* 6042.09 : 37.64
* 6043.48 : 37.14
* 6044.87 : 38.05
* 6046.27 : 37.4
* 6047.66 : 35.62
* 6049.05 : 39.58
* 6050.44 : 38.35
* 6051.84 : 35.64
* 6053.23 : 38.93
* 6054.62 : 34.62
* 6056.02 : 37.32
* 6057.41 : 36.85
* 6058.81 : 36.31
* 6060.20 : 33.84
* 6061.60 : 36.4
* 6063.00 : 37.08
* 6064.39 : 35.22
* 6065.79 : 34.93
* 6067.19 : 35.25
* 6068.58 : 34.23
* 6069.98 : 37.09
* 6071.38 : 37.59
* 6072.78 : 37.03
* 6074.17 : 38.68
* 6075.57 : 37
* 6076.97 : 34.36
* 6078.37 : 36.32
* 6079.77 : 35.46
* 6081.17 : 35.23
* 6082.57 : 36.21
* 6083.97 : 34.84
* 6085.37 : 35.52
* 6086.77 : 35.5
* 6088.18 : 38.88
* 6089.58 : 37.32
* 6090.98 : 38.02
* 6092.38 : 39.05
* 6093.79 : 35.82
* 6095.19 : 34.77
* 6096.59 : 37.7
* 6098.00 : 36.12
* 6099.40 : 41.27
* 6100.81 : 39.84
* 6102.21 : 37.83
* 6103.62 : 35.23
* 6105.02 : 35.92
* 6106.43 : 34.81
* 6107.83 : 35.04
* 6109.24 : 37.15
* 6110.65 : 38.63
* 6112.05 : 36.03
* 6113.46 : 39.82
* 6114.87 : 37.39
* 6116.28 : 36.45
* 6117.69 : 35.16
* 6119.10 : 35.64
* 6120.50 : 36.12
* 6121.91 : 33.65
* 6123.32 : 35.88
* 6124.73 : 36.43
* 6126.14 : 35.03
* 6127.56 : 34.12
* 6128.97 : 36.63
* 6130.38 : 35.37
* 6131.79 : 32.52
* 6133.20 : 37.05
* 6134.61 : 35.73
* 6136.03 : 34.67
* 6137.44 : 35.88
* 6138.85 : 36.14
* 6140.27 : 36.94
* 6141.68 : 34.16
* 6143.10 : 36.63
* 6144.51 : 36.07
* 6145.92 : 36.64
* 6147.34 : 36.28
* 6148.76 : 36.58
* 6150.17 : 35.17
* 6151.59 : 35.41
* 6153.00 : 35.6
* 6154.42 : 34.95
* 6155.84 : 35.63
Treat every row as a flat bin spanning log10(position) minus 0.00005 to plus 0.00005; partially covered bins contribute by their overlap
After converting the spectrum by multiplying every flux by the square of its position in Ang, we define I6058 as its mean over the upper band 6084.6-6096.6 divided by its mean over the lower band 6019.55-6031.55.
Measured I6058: 1.1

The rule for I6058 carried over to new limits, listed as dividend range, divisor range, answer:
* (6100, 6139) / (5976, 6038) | 1.05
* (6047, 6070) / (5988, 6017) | 1.05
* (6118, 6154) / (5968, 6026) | 1.05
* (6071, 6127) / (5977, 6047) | 1.05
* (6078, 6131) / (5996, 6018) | 1.08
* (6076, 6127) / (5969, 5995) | 1.05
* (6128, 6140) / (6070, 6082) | 0.99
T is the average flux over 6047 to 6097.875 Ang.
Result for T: 36.5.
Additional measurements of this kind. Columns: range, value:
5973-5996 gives 35.8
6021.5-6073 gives 36.6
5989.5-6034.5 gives 35.4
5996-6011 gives 35.1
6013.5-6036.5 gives 35.9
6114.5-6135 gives 35.5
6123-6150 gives 35.7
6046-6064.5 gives 36.7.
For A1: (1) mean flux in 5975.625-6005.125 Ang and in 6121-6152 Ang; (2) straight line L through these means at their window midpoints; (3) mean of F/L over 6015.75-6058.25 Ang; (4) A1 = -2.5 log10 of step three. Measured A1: -0.03 mag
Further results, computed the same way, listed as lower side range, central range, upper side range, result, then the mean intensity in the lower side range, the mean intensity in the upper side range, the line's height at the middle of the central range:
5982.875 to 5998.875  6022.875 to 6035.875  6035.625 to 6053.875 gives 0.02 mag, 36.1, 37.5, 37.1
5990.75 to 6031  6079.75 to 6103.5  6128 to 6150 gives -0.04 mag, 35.2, 35.8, 35.6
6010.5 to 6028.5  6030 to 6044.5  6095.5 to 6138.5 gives -0.07 mag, 34.9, 36.3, 35.1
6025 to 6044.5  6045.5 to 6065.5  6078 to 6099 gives 0.01 mag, 37.1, 36.5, 36.9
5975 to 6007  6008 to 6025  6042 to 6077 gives 0.05 mag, 35.6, 36.6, 36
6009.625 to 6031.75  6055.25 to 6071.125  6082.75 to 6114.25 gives 0.01 mag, 35.1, 37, 36.2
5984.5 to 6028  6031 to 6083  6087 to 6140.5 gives -0.03 mag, 35.3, 36.5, 35.8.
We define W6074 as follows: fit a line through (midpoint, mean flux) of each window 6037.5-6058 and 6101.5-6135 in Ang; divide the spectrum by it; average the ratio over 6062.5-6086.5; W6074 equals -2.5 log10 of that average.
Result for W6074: 0.02 mag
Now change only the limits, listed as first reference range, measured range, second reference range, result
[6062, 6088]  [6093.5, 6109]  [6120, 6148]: -0.03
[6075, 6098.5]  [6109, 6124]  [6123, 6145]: -0.02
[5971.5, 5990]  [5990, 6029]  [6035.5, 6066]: 0.04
